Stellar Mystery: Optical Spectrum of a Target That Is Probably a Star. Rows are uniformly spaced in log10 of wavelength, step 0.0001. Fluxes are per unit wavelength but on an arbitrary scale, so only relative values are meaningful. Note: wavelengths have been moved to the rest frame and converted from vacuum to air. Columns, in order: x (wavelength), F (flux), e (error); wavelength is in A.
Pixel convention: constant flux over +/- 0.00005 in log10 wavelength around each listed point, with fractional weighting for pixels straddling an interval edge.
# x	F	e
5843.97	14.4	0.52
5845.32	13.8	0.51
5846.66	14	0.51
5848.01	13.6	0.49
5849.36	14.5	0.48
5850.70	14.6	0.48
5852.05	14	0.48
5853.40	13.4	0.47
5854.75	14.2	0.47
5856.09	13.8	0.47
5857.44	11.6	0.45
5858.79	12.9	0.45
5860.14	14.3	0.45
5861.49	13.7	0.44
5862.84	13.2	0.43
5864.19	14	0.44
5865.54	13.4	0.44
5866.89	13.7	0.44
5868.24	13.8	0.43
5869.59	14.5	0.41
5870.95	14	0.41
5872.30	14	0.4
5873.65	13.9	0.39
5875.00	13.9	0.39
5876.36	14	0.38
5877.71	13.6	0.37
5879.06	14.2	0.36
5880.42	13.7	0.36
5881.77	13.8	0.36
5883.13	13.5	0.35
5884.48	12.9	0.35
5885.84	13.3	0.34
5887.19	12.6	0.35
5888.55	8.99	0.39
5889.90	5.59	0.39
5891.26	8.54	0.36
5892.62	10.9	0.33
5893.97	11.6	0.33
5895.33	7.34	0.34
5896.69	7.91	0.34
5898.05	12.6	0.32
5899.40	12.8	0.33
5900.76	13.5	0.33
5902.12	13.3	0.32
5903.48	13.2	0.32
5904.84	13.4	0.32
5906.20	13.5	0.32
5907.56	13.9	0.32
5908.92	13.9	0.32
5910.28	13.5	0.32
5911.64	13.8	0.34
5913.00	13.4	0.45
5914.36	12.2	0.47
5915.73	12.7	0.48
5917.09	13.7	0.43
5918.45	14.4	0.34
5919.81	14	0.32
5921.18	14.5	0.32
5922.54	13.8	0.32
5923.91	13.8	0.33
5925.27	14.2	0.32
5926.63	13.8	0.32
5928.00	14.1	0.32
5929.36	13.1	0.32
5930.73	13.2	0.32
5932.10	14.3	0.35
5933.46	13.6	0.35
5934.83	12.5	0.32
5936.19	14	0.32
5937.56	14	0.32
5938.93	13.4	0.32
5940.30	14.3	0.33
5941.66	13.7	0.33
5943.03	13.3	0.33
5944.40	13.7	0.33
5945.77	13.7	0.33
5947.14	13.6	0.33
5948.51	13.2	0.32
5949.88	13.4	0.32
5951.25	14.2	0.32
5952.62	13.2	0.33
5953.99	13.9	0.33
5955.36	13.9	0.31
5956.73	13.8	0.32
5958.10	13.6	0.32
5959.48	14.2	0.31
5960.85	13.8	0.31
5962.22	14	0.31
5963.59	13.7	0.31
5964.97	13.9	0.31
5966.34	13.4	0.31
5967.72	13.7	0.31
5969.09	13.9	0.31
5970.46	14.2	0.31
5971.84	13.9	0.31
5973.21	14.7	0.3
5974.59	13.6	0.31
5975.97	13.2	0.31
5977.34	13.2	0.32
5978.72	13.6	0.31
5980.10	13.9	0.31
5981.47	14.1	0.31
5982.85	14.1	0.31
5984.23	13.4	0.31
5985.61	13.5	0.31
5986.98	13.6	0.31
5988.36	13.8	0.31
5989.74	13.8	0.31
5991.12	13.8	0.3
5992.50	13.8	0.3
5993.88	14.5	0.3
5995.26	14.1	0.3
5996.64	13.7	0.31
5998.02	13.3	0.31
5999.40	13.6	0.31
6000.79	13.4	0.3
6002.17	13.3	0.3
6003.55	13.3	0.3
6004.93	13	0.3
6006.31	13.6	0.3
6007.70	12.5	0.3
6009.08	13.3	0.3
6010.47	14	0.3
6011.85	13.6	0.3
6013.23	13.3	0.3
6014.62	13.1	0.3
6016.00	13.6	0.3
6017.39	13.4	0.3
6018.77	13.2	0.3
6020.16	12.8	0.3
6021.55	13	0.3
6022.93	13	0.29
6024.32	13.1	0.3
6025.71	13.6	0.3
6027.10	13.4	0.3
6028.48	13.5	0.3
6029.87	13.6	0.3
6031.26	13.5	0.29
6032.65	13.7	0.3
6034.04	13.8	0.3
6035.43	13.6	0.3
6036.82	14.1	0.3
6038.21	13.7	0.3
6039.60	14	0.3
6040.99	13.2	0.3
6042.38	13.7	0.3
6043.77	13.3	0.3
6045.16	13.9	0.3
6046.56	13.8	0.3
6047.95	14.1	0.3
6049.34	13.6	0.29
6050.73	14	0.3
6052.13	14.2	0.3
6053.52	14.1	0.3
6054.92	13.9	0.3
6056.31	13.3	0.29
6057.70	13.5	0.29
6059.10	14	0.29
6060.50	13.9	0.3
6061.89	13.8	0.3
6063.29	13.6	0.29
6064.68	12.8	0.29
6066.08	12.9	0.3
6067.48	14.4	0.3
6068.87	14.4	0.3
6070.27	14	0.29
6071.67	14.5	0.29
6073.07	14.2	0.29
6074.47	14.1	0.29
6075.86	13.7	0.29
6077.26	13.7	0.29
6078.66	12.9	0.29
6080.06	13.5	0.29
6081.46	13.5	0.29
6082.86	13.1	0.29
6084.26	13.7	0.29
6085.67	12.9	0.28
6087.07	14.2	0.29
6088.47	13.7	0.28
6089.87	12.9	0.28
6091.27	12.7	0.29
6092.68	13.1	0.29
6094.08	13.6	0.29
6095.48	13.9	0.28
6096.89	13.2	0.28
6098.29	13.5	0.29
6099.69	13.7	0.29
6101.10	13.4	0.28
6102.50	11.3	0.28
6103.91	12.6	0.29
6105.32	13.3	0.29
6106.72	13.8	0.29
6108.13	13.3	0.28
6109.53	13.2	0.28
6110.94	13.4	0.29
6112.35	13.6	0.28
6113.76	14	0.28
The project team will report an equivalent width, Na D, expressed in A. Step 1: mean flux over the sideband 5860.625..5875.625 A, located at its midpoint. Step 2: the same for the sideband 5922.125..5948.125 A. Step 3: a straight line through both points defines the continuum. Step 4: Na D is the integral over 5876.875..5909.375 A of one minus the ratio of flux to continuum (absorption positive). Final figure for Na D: 4.1 A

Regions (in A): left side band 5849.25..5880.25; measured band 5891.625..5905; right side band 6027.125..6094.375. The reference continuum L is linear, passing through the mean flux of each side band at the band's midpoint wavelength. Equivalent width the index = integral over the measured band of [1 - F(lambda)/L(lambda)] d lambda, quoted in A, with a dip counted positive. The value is 2.2 A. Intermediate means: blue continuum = 13.8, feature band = 11.5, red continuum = 13.7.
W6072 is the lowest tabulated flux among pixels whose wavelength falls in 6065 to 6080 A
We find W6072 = 12.9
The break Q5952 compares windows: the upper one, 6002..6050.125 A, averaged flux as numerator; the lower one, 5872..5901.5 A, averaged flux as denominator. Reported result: 1.13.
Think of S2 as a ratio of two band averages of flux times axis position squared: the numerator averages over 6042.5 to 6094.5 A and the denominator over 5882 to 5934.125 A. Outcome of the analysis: 1.14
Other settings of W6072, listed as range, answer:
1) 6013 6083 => 12.8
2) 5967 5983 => 13.2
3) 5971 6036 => 12.5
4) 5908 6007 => 12.2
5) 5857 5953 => 5.59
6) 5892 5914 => 7.34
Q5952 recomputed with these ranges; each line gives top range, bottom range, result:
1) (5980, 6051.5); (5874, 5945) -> 1.05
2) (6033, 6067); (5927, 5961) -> 1.00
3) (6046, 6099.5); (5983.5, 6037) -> 1.01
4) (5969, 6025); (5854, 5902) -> 1.08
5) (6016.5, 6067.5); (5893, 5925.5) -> 1.05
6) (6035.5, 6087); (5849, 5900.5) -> 1.08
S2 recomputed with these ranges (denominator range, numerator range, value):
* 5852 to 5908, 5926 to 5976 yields 1.11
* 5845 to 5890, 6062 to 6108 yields 1.08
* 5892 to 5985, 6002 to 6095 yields 1.05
